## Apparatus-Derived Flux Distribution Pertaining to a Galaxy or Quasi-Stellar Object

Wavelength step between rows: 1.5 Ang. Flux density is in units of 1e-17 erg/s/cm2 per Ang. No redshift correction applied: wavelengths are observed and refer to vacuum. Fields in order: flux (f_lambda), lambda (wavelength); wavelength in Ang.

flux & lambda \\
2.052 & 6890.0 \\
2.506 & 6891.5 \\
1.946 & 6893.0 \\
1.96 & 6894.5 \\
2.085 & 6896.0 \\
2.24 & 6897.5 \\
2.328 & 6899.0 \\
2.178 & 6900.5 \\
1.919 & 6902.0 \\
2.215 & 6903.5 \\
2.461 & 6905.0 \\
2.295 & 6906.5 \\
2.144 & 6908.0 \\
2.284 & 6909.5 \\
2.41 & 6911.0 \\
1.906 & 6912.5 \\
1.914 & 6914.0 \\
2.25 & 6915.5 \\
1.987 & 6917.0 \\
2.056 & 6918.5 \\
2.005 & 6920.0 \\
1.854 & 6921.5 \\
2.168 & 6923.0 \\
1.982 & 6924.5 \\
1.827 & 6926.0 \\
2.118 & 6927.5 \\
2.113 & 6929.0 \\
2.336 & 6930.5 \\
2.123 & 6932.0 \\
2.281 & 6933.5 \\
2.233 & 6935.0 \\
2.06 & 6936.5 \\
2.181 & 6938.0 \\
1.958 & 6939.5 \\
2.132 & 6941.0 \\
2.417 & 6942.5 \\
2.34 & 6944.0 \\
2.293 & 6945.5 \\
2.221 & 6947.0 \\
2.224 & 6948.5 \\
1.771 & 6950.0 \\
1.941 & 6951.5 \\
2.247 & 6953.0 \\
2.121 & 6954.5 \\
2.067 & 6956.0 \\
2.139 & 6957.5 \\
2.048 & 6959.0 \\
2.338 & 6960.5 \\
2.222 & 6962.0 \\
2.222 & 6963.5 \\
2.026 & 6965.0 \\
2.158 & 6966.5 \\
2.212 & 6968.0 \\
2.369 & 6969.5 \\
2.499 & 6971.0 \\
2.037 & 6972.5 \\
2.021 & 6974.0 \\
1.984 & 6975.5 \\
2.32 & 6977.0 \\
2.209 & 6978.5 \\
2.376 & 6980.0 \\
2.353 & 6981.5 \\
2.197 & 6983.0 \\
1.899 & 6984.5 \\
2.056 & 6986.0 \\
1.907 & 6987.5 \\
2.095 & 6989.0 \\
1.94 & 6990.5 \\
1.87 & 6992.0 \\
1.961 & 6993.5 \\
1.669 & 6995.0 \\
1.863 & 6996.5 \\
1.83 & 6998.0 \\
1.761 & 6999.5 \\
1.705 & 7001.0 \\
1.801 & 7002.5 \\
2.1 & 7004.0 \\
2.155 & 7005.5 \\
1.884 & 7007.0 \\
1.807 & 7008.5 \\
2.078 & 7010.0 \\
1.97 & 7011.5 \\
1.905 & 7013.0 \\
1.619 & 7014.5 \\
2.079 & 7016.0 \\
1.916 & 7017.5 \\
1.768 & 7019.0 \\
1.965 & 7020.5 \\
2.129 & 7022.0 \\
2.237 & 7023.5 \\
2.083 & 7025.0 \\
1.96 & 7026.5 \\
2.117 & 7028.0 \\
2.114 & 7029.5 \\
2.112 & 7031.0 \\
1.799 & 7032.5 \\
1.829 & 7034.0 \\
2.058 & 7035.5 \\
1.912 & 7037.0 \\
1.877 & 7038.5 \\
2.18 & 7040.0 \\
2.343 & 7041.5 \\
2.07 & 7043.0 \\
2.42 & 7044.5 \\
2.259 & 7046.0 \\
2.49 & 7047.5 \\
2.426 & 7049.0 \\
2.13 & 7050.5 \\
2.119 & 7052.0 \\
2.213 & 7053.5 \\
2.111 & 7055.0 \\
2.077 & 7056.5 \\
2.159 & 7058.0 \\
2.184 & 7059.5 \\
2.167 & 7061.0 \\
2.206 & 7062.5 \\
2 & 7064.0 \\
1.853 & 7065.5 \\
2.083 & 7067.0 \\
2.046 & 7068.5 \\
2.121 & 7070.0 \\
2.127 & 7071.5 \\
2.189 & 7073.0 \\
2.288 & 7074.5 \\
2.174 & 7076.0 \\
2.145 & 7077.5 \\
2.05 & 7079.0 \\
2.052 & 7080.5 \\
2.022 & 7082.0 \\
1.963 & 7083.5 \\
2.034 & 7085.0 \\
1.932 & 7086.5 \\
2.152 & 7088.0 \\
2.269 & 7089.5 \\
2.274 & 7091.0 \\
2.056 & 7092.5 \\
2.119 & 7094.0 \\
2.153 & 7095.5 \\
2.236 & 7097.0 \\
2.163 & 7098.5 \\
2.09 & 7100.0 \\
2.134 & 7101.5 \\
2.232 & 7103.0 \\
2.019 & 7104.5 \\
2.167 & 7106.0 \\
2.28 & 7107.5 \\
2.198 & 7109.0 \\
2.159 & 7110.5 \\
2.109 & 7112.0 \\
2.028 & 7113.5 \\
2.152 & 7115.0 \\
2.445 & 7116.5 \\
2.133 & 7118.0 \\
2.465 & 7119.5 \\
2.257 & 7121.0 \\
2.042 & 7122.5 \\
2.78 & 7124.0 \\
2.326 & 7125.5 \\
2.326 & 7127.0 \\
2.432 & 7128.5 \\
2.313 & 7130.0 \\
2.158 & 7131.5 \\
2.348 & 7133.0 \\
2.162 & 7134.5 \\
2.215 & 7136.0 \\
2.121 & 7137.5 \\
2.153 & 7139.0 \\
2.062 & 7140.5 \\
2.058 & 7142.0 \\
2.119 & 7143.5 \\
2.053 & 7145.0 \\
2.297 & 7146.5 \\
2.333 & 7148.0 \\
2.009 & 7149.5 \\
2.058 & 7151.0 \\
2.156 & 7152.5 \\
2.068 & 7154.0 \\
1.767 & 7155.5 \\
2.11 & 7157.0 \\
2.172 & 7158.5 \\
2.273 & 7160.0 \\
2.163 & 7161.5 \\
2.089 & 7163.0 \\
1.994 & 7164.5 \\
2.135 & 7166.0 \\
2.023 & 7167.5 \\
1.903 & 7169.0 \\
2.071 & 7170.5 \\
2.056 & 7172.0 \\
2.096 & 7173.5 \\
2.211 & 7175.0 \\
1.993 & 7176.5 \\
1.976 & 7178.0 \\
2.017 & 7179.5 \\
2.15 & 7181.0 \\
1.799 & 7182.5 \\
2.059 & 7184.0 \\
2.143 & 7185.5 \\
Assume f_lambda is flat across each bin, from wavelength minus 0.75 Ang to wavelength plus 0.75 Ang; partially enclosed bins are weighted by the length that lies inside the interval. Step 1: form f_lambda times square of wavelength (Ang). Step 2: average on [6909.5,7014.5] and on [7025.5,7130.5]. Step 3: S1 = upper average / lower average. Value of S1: 1.07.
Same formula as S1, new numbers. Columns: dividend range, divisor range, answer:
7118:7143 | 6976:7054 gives 1.15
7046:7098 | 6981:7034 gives 1.11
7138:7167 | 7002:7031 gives 1.10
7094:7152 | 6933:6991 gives 1.07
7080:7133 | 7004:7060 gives 1.08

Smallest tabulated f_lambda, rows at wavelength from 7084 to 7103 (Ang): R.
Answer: 1.932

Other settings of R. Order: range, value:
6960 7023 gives 1.619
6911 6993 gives 1.771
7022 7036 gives 1.799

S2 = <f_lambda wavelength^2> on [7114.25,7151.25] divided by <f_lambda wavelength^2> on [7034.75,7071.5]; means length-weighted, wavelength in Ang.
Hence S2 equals 1.07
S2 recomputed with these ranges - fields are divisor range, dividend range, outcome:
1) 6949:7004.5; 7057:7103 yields 1.06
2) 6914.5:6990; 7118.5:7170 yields 1.07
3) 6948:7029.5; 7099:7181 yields 1.10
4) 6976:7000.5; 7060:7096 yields 1.07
